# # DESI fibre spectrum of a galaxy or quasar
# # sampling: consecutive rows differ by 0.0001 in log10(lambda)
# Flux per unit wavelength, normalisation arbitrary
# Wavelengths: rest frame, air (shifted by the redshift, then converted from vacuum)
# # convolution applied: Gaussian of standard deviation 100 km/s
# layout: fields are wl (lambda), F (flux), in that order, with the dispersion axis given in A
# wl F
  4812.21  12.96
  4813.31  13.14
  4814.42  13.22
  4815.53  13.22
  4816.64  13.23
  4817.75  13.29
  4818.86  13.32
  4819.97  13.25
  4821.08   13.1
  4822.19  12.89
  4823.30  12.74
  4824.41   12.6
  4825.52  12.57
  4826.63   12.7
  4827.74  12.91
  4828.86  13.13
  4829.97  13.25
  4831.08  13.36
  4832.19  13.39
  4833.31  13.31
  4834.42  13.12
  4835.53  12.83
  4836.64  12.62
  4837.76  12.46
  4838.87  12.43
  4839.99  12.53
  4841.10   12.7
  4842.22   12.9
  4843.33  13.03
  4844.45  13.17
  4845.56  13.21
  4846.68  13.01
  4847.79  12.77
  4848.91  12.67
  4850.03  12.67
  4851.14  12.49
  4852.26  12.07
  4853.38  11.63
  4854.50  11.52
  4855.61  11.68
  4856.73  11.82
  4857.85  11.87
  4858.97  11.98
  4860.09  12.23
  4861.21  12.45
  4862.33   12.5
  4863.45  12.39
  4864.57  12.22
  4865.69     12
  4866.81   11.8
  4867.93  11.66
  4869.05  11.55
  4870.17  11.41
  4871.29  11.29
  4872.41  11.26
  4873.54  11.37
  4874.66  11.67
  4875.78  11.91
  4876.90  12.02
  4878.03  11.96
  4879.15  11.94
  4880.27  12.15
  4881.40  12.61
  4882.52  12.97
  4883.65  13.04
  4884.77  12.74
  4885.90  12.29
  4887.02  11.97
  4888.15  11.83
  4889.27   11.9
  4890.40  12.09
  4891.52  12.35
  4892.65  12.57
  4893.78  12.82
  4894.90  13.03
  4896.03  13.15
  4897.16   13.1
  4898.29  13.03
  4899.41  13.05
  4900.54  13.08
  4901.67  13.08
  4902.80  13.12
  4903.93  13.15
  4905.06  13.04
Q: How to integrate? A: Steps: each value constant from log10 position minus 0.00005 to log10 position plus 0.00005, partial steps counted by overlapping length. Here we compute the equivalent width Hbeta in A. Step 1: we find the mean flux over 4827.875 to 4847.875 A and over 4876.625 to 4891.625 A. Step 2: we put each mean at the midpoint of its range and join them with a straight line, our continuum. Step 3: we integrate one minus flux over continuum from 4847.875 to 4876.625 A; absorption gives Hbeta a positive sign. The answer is 1.5 A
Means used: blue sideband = 13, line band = 11.9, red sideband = 12.3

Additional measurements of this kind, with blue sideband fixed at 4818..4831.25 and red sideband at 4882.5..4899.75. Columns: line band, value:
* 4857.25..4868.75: 0.6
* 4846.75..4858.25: 0.6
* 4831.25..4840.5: 0.0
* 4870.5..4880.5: 0.8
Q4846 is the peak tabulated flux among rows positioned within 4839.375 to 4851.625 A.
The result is 13.21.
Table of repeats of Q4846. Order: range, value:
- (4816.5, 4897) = 13.39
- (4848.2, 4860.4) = 12.67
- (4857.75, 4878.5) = 12.5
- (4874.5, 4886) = 13.04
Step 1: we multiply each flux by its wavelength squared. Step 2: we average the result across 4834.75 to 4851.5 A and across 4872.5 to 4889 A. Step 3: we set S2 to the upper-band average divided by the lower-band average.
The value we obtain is 1.0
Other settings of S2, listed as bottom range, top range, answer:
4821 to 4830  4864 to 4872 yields 0.93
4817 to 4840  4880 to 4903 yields 1.00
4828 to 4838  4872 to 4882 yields 0.93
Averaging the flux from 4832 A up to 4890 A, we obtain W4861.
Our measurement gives 12.3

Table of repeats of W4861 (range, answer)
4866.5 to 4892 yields 12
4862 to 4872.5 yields 11.8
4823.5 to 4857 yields 12.7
